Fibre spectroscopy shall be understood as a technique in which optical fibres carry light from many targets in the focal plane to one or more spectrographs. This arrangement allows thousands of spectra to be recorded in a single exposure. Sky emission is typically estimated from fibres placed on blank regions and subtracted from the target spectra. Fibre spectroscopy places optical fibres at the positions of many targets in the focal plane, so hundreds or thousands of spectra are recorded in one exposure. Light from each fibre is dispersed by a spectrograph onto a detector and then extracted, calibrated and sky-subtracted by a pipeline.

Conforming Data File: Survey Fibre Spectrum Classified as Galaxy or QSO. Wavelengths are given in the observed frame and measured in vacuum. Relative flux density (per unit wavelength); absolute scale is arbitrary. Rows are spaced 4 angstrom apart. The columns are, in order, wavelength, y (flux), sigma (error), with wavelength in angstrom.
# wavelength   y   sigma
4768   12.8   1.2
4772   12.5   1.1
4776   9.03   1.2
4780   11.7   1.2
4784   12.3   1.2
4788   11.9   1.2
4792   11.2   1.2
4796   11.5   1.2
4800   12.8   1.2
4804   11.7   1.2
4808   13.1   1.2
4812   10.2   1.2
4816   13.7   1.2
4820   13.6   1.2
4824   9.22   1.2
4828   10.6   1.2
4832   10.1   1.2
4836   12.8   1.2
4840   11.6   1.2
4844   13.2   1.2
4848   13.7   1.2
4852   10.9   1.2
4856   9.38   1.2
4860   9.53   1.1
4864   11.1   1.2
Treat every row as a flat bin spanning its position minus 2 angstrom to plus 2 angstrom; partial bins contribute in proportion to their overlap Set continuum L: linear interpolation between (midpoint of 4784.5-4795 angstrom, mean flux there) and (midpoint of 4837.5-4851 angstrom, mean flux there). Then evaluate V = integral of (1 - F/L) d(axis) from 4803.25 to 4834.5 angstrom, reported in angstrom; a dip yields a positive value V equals 1.7 angstrom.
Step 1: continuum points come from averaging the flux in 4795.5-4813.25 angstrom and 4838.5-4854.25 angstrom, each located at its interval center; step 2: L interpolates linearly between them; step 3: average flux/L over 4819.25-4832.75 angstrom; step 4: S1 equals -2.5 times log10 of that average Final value 0.14 mag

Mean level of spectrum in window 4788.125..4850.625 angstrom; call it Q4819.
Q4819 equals 11.9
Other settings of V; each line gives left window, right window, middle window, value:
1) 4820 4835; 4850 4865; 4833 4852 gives -3.8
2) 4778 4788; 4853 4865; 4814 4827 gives -1.2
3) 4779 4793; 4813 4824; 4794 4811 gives 0.0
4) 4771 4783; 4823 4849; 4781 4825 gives -2.7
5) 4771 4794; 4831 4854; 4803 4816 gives -0.3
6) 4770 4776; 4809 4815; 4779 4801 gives -1.1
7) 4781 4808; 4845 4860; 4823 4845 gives 0.4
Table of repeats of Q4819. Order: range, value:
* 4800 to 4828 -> 11.9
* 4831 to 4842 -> 11.6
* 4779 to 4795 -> 11.8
